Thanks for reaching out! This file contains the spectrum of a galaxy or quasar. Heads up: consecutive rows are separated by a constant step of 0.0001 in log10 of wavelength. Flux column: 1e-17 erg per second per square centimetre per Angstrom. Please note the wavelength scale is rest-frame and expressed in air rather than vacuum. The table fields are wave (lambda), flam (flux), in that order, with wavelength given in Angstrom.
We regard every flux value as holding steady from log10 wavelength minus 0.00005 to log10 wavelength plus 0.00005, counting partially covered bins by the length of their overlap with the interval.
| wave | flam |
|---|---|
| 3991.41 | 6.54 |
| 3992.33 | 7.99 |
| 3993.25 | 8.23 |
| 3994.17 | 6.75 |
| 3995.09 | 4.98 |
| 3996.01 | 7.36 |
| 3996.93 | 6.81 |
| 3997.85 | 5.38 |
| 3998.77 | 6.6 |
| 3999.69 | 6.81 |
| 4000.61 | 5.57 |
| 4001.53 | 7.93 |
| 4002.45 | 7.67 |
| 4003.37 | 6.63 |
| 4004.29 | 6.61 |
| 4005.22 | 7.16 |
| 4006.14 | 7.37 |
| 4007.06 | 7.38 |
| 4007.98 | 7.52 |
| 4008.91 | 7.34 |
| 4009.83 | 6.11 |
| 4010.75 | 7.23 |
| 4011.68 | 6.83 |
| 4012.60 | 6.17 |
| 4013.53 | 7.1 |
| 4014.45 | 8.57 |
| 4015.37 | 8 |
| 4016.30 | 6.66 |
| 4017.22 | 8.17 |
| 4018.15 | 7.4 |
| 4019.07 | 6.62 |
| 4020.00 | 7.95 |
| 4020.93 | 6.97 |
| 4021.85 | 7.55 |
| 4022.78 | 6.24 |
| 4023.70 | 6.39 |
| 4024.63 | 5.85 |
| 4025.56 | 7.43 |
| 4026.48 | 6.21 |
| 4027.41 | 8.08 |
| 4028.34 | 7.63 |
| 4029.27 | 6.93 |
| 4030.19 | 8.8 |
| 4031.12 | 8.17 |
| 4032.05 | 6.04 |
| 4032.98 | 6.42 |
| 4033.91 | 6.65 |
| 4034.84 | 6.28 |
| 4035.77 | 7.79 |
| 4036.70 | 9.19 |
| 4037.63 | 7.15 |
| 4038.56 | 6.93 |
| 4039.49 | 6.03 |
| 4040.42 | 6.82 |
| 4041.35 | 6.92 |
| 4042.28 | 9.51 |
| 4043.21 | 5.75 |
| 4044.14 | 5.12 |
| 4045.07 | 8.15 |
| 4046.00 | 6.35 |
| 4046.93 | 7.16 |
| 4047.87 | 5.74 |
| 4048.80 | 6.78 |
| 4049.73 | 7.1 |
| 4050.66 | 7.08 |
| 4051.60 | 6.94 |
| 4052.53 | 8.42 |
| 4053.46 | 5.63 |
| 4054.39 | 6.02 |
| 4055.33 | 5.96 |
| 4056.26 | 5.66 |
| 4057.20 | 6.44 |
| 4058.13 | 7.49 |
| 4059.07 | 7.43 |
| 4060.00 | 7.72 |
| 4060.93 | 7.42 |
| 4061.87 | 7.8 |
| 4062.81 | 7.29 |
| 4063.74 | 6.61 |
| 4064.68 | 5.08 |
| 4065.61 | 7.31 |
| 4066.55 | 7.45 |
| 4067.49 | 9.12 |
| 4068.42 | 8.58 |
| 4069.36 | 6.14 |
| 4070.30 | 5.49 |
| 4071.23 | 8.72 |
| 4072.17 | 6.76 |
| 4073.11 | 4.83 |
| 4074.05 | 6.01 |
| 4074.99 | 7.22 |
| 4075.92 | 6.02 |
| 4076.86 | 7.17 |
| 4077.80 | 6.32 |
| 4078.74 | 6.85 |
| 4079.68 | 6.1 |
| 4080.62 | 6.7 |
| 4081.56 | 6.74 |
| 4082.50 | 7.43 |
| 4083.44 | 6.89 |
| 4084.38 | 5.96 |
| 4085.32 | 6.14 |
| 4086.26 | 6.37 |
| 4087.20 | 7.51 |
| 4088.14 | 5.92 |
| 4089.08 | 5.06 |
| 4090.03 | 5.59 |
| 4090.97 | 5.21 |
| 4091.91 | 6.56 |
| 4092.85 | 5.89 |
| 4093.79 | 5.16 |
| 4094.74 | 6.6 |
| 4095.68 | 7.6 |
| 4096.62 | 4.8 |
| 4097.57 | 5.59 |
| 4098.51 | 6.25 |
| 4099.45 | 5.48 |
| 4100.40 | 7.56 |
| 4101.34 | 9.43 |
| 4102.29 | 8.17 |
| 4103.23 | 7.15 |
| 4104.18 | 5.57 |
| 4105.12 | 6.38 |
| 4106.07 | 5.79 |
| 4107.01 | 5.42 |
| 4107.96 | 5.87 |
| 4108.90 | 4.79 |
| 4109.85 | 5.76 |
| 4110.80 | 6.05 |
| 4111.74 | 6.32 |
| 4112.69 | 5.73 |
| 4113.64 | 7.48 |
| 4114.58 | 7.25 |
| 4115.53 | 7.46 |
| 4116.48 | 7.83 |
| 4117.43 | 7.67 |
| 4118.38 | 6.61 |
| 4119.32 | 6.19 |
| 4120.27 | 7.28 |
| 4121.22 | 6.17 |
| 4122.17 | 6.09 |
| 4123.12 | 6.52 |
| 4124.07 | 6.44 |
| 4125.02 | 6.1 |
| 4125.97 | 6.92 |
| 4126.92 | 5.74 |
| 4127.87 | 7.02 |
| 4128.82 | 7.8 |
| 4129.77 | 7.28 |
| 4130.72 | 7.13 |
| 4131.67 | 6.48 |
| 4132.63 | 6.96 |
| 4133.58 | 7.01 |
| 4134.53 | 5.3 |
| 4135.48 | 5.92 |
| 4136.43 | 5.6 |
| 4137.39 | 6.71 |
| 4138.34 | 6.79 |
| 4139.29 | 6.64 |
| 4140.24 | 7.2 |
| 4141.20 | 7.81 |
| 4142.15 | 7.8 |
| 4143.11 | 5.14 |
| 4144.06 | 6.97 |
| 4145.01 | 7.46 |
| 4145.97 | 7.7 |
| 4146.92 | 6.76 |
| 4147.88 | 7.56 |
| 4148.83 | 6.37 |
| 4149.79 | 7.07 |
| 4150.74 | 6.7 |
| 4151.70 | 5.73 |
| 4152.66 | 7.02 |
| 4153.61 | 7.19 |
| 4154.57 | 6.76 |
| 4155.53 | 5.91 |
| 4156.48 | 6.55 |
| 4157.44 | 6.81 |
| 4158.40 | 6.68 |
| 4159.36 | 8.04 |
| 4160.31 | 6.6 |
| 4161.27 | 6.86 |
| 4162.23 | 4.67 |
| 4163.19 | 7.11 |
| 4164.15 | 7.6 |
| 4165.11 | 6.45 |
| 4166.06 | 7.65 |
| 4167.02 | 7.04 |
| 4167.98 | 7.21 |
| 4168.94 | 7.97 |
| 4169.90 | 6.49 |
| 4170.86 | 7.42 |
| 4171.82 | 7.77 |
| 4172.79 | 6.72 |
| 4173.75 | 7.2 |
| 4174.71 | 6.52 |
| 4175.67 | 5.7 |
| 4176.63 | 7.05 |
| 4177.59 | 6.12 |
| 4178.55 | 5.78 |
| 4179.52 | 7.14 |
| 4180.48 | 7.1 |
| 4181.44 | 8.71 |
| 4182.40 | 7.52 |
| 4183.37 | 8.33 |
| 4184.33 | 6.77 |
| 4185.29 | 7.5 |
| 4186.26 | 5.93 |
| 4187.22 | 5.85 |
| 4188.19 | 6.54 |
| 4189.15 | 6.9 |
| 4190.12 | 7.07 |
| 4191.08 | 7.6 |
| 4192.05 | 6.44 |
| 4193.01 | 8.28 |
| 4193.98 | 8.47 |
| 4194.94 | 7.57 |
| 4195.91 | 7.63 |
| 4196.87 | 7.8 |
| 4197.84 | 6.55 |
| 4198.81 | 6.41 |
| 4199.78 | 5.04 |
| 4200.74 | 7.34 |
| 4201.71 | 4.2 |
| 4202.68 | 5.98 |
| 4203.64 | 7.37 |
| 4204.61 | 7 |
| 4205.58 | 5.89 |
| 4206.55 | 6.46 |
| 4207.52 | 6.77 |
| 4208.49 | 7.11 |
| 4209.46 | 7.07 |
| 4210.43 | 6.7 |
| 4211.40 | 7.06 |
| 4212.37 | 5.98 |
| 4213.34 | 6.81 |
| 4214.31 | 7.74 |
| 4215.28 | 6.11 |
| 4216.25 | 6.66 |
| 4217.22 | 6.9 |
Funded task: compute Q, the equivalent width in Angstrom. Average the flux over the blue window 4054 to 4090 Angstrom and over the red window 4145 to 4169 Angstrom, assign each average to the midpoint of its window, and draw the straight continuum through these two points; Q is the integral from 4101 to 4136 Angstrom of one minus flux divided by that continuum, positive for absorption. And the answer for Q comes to 0.98 Angstrom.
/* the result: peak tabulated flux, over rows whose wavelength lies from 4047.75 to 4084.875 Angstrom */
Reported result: 9.12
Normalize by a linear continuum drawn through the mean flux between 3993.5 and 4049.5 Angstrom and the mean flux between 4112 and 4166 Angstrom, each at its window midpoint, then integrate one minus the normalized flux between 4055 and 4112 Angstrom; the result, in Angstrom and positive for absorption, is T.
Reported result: 2.8 Angstrom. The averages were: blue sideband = 7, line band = 6.54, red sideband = 6.77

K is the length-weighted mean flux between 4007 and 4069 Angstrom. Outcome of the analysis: 7.08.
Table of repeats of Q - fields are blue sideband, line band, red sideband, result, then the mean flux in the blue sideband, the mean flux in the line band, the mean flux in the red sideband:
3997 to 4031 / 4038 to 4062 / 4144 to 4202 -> 0.69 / 7.09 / 6.85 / 6.92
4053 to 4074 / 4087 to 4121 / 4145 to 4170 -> 2.25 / 6.84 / 6.41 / 6.88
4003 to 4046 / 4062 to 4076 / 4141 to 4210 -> 0.32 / 7.12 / 6.89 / 6.89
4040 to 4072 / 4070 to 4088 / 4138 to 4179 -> 0.93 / 6.98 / 6.59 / 6.85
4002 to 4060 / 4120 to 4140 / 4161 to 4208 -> 1.07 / 7.03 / 6.57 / 6.89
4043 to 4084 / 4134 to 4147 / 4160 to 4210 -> 0.30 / 6.8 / 6.7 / 6.89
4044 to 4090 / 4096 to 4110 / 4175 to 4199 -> 1.12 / 6.74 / 6.29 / 7.07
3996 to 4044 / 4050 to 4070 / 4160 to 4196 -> 0.13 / 7.08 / 7.02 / 7.03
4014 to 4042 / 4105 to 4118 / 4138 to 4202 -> 1.15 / 7.21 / 6.41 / 6.92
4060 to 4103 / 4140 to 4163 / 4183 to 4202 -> 0.08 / 6.66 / 6.8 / 6.93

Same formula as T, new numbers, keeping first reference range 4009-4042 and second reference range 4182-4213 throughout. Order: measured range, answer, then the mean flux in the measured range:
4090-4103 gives 1.0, 6.47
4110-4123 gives 0.4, 6.75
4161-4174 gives -0.2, 7.01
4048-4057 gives 0.6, 6.58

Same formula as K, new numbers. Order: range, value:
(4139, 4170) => 6.9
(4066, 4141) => 6.56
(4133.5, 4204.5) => 6.85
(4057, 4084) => 6.94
